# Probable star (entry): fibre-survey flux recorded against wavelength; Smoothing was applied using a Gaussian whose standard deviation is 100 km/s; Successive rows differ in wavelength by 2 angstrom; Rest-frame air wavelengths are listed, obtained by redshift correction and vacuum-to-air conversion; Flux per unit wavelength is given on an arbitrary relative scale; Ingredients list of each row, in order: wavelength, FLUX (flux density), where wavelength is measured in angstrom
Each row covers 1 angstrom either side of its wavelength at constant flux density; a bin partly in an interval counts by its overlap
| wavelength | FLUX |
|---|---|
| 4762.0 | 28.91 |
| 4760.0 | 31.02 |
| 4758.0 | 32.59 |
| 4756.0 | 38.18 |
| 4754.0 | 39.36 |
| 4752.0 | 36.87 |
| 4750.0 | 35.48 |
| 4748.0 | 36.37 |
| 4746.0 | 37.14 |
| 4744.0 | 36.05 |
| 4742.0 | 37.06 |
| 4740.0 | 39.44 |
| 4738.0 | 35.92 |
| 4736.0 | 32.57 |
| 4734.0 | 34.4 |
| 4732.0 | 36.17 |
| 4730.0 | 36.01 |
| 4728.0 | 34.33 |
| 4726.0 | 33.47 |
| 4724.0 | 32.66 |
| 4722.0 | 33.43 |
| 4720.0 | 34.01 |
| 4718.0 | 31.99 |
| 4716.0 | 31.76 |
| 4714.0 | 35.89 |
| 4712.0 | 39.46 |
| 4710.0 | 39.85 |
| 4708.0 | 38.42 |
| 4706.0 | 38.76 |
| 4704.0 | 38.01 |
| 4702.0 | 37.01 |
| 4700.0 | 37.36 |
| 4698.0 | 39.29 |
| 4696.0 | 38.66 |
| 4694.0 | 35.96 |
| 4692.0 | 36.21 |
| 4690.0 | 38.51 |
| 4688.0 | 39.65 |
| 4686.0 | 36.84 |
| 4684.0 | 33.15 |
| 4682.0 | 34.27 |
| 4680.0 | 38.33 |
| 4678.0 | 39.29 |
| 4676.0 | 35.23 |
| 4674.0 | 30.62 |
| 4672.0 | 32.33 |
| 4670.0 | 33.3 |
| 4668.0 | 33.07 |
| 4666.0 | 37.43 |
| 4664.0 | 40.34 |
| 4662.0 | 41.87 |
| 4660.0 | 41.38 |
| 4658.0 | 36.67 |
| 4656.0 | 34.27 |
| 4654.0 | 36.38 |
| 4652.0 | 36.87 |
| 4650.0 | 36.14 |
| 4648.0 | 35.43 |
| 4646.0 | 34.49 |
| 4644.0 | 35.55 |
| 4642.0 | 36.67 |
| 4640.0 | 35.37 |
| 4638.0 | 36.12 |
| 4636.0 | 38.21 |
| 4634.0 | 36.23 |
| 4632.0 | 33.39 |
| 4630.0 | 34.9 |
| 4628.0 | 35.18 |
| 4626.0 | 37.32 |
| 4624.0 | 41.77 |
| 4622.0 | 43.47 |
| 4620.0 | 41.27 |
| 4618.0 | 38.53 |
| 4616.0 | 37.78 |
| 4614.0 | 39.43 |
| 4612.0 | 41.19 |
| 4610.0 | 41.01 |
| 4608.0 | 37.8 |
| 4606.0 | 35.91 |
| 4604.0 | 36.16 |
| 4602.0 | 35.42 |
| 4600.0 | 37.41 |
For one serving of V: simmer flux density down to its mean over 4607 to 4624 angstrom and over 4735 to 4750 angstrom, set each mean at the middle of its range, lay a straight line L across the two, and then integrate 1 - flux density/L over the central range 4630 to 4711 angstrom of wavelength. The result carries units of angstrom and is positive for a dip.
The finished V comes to 3.8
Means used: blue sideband 40.2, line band 36.7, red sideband 36.3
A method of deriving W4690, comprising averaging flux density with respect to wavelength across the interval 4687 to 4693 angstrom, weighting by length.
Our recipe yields 38.1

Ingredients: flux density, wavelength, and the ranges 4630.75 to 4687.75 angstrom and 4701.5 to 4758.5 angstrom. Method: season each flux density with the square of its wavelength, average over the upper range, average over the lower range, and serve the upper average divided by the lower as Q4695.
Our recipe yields 1.03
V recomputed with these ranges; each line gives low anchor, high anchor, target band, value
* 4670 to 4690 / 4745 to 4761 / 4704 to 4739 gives 0.41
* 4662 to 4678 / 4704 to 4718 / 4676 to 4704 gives -0.82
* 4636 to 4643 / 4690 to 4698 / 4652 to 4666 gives -0.59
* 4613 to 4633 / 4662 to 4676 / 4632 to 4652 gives 0.56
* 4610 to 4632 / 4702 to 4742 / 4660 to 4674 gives 0.42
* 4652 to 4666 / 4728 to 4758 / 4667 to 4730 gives 2.54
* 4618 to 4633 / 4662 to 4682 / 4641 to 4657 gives 0.55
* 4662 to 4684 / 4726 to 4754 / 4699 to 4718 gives -0.68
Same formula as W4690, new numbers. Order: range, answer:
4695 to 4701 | 38.4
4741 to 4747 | 36.8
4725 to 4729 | 33.9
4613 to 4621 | 39.3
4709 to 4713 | 39.7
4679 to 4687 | 35.6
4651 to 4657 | 35.8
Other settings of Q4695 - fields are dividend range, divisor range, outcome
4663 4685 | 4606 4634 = 0.94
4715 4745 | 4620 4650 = 0.98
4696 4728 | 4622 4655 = 1.02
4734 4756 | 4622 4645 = 1.04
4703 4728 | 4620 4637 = 0.98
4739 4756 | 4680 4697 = 1.04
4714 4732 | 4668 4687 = 0.99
